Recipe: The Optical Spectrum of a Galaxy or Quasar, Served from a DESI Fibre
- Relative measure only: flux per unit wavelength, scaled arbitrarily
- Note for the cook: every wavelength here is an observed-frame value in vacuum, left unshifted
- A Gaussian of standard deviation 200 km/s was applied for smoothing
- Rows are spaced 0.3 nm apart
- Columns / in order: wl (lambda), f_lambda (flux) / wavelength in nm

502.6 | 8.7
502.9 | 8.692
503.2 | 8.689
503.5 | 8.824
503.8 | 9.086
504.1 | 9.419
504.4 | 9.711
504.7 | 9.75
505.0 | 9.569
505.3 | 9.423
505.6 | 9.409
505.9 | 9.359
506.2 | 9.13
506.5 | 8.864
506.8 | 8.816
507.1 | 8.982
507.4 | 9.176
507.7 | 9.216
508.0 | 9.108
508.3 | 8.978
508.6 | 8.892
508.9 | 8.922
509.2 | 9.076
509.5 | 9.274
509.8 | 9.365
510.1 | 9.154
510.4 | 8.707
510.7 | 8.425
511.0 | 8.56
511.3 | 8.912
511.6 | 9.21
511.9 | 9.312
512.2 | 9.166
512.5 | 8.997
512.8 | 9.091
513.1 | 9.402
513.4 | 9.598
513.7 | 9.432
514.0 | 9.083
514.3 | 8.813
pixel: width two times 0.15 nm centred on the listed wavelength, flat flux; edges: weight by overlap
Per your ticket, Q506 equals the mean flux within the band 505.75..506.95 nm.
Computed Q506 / 9.04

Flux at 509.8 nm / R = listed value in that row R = 9.365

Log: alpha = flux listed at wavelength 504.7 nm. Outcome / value 9.75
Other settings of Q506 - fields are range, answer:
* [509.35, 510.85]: 8.99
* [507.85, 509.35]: 9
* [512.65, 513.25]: 9.25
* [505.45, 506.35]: 9.3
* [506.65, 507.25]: 8.9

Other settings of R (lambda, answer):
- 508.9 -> 8.922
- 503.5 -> 8.824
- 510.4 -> 8.707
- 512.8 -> 9.091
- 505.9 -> 9.359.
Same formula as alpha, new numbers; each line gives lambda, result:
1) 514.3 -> 8.813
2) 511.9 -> 9.312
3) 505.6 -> 9.409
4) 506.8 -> 8.816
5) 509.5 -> 9.274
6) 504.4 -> 9.711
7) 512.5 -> 8.997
